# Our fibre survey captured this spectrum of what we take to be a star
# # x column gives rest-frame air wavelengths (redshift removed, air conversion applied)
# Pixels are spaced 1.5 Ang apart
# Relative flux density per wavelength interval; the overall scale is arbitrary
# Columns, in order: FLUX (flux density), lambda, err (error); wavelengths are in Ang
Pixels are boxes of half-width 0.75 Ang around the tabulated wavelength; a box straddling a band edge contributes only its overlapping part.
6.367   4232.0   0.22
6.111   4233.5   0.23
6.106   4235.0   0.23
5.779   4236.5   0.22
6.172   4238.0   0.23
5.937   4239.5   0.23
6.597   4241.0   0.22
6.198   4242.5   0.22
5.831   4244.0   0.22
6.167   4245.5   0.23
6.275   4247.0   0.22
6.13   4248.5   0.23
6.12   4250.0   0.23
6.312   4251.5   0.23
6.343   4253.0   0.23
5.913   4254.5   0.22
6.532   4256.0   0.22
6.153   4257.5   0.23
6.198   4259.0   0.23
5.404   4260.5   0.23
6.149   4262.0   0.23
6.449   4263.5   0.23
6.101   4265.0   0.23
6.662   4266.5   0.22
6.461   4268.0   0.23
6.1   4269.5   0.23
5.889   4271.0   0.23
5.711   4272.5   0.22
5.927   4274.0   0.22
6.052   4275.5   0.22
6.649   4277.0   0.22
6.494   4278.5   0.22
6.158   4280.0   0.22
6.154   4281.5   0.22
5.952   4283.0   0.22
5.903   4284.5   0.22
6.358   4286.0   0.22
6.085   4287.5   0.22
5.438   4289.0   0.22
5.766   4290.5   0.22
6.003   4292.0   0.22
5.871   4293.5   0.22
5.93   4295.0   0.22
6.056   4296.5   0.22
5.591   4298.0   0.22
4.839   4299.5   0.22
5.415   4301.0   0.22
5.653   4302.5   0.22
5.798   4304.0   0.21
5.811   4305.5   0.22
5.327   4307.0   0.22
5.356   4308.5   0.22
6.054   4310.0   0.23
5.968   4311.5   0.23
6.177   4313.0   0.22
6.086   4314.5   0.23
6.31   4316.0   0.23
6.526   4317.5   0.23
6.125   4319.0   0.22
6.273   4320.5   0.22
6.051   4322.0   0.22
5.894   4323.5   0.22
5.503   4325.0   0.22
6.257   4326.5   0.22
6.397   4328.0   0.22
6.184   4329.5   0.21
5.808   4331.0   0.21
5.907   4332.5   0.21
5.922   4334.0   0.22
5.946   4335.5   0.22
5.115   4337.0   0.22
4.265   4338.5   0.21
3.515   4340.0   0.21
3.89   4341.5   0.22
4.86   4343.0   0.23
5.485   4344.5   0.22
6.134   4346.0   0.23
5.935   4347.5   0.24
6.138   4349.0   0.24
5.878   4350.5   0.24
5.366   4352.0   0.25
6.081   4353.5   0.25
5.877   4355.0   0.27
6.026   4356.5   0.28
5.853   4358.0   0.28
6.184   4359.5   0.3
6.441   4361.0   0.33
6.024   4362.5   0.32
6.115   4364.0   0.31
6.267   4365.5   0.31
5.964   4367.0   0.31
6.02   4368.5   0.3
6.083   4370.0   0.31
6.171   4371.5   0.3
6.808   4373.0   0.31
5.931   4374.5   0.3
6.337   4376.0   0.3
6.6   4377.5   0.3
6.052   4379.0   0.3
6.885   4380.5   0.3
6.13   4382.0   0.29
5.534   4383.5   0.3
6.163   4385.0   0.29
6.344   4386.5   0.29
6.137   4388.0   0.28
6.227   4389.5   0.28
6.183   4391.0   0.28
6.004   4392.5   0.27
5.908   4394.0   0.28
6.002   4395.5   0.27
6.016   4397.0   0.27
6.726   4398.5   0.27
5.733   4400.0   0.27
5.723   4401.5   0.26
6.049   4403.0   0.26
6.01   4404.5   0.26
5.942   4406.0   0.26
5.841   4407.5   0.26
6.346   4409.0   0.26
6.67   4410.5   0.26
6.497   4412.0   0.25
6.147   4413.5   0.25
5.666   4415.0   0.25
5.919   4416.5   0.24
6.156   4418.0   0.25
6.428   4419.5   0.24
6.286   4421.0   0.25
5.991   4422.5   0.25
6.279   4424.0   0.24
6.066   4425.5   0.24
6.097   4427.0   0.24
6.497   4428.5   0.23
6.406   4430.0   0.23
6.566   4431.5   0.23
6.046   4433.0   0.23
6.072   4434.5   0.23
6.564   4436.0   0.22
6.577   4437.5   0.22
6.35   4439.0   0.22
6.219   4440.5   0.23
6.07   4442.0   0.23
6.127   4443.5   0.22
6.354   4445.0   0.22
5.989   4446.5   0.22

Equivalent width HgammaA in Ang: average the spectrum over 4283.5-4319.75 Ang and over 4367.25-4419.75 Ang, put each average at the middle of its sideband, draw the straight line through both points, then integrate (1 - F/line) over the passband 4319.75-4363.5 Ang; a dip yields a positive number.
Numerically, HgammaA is 2.1 Ang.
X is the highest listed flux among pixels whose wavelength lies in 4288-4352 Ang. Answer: 6.526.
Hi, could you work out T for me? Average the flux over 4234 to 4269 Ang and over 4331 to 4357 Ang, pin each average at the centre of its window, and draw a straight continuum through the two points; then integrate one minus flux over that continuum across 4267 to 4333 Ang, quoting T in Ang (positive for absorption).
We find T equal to -2.1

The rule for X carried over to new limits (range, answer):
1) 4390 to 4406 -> 6.726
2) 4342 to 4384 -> 6.885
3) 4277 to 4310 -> 6.649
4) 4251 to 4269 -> 6.662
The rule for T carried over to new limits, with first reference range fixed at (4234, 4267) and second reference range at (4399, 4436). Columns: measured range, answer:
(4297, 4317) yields 1.4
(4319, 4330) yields 0.1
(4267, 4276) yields 0.2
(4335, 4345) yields 2.4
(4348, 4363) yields 0.4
